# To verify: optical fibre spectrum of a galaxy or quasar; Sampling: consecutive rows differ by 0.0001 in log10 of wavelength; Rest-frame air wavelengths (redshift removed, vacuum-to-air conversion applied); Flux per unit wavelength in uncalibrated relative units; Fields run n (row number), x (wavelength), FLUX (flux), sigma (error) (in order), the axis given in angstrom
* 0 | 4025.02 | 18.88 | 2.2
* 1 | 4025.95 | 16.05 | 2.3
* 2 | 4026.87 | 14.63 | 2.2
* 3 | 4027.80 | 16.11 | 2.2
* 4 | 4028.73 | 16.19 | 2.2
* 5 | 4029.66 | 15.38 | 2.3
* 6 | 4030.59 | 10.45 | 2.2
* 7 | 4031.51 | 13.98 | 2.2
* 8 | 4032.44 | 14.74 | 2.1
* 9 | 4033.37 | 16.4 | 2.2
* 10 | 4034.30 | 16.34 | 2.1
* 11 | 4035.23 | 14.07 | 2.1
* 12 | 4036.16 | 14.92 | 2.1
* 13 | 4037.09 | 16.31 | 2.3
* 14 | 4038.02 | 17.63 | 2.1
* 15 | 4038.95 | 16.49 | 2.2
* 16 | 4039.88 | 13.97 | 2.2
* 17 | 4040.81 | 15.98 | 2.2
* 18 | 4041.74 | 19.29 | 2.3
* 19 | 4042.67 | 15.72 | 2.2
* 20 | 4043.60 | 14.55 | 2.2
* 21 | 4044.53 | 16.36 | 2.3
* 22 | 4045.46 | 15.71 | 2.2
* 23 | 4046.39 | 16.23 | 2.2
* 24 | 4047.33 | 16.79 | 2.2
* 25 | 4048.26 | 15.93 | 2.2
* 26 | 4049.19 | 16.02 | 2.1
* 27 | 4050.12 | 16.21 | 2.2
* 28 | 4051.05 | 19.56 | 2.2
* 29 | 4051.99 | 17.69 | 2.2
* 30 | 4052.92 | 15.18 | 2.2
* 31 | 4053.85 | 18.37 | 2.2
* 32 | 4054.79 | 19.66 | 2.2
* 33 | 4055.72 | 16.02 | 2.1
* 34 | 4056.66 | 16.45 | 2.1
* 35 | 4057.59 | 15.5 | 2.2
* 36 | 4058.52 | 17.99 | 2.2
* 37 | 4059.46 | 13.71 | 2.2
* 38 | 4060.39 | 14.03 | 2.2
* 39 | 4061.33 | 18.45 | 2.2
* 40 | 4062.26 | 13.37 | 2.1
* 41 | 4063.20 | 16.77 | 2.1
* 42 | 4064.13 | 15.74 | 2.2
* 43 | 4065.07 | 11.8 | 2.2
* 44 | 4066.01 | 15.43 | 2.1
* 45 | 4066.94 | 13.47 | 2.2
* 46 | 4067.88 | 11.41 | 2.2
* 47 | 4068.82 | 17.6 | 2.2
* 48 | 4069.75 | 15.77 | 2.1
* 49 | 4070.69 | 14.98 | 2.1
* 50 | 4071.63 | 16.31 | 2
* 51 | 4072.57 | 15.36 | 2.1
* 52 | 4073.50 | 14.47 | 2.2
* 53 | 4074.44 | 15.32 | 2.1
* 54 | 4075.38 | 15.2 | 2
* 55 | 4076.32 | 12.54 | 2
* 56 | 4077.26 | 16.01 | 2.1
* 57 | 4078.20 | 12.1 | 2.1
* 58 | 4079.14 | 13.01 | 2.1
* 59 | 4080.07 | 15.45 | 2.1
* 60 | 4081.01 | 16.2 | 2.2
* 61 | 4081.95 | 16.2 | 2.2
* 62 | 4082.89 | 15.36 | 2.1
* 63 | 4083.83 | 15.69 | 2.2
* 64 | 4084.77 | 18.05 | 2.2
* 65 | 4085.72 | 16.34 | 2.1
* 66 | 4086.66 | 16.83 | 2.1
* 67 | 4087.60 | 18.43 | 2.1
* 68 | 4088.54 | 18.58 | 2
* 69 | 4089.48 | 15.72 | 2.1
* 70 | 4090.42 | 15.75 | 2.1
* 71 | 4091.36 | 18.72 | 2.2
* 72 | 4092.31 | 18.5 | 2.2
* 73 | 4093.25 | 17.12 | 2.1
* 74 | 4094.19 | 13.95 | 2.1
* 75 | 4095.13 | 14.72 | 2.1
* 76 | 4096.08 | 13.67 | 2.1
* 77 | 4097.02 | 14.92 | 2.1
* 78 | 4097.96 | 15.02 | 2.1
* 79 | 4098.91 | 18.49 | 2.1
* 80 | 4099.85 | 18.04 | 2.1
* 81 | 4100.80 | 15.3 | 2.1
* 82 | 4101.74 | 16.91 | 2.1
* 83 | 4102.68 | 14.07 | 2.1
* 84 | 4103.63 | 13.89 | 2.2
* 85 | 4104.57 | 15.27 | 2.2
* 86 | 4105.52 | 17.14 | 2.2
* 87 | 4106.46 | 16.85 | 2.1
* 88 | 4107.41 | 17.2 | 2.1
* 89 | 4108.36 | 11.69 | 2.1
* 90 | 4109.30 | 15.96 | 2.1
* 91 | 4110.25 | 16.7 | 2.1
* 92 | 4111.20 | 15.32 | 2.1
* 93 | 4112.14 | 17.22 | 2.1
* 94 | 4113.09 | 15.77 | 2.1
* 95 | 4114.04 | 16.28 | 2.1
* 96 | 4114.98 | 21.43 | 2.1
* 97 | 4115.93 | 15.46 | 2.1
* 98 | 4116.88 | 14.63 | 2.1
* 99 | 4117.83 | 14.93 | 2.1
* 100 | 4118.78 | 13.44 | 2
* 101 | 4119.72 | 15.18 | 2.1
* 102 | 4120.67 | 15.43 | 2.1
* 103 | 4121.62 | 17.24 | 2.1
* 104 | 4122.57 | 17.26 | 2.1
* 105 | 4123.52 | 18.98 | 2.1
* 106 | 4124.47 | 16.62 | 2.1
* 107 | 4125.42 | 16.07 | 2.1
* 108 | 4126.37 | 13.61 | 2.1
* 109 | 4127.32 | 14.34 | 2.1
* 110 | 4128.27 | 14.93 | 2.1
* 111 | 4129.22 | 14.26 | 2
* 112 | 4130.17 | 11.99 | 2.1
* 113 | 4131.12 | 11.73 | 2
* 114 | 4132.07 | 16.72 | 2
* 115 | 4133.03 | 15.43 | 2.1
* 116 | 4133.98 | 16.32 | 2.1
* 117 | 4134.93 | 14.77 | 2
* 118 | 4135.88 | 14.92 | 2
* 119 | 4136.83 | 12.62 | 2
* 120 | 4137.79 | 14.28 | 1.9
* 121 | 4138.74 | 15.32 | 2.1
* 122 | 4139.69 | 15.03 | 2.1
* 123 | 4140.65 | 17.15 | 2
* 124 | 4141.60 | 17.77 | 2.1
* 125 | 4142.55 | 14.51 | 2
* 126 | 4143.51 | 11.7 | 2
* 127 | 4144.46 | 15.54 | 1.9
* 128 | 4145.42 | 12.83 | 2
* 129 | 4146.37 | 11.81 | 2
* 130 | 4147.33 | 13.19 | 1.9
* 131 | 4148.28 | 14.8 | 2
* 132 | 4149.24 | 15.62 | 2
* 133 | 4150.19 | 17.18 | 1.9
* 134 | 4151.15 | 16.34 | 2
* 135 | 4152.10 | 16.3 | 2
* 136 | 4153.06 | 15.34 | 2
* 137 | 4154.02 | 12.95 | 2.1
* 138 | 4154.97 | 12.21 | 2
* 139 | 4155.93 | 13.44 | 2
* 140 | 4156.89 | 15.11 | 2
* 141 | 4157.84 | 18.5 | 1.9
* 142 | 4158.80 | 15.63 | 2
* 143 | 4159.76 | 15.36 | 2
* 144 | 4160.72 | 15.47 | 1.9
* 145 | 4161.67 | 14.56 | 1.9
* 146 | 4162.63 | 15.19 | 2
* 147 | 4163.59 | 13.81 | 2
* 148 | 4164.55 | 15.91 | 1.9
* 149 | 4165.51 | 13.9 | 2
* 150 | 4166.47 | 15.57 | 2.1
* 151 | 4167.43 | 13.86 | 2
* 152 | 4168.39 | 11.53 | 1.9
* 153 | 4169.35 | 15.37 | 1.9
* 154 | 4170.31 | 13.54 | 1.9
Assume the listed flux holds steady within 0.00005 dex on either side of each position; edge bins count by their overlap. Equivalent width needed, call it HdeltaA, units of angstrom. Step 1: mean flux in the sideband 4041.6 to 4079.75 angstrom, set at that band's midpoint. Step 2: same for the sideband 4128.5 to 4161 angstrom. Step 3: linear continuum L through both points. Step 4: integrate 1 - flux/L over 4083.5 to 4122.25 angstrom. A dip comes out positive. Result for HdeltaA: -2.42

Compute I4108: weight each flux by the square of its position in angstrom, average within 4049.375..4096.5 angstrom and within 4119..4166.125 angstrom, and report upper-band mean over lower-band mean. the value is 1.0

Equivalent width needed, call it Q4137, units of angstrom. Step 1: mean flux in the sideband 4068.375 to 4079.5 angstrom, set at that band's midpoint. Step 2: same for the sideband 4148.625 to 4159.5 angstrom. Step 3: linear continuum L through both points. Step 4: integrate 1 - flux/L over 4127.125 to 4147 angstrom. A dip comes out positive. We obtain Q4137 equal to 1.0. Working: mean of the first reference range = 14.9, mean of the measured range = 14.5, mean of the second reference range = 15.3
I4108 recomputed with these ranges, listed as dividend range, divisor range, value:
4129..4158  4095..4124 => 0.93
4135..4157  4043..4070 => 0.96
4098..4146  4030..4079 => 1.03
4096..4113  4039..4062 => 0.99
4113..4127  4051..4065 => 1.02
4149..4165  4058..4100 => 1.01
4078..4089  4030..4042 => 1.07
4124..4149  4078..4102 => 0.92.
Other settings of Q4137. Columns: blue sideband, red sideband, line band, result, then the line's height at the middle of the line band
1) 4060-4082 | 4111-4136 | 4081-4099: -1.5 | 15.1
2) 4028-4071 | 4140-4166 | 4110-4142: -0.9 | 15.1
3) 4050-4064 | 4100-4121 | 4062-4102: 1.5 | 16.2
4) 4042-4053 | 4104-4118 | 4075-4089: 0.5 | 16.3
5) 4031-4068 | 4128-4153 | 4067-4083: 0.7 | 15.6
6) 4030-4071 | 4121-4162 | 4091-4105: -0.5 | 15.4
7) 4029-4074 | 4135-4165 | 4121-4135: -0.3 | 15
